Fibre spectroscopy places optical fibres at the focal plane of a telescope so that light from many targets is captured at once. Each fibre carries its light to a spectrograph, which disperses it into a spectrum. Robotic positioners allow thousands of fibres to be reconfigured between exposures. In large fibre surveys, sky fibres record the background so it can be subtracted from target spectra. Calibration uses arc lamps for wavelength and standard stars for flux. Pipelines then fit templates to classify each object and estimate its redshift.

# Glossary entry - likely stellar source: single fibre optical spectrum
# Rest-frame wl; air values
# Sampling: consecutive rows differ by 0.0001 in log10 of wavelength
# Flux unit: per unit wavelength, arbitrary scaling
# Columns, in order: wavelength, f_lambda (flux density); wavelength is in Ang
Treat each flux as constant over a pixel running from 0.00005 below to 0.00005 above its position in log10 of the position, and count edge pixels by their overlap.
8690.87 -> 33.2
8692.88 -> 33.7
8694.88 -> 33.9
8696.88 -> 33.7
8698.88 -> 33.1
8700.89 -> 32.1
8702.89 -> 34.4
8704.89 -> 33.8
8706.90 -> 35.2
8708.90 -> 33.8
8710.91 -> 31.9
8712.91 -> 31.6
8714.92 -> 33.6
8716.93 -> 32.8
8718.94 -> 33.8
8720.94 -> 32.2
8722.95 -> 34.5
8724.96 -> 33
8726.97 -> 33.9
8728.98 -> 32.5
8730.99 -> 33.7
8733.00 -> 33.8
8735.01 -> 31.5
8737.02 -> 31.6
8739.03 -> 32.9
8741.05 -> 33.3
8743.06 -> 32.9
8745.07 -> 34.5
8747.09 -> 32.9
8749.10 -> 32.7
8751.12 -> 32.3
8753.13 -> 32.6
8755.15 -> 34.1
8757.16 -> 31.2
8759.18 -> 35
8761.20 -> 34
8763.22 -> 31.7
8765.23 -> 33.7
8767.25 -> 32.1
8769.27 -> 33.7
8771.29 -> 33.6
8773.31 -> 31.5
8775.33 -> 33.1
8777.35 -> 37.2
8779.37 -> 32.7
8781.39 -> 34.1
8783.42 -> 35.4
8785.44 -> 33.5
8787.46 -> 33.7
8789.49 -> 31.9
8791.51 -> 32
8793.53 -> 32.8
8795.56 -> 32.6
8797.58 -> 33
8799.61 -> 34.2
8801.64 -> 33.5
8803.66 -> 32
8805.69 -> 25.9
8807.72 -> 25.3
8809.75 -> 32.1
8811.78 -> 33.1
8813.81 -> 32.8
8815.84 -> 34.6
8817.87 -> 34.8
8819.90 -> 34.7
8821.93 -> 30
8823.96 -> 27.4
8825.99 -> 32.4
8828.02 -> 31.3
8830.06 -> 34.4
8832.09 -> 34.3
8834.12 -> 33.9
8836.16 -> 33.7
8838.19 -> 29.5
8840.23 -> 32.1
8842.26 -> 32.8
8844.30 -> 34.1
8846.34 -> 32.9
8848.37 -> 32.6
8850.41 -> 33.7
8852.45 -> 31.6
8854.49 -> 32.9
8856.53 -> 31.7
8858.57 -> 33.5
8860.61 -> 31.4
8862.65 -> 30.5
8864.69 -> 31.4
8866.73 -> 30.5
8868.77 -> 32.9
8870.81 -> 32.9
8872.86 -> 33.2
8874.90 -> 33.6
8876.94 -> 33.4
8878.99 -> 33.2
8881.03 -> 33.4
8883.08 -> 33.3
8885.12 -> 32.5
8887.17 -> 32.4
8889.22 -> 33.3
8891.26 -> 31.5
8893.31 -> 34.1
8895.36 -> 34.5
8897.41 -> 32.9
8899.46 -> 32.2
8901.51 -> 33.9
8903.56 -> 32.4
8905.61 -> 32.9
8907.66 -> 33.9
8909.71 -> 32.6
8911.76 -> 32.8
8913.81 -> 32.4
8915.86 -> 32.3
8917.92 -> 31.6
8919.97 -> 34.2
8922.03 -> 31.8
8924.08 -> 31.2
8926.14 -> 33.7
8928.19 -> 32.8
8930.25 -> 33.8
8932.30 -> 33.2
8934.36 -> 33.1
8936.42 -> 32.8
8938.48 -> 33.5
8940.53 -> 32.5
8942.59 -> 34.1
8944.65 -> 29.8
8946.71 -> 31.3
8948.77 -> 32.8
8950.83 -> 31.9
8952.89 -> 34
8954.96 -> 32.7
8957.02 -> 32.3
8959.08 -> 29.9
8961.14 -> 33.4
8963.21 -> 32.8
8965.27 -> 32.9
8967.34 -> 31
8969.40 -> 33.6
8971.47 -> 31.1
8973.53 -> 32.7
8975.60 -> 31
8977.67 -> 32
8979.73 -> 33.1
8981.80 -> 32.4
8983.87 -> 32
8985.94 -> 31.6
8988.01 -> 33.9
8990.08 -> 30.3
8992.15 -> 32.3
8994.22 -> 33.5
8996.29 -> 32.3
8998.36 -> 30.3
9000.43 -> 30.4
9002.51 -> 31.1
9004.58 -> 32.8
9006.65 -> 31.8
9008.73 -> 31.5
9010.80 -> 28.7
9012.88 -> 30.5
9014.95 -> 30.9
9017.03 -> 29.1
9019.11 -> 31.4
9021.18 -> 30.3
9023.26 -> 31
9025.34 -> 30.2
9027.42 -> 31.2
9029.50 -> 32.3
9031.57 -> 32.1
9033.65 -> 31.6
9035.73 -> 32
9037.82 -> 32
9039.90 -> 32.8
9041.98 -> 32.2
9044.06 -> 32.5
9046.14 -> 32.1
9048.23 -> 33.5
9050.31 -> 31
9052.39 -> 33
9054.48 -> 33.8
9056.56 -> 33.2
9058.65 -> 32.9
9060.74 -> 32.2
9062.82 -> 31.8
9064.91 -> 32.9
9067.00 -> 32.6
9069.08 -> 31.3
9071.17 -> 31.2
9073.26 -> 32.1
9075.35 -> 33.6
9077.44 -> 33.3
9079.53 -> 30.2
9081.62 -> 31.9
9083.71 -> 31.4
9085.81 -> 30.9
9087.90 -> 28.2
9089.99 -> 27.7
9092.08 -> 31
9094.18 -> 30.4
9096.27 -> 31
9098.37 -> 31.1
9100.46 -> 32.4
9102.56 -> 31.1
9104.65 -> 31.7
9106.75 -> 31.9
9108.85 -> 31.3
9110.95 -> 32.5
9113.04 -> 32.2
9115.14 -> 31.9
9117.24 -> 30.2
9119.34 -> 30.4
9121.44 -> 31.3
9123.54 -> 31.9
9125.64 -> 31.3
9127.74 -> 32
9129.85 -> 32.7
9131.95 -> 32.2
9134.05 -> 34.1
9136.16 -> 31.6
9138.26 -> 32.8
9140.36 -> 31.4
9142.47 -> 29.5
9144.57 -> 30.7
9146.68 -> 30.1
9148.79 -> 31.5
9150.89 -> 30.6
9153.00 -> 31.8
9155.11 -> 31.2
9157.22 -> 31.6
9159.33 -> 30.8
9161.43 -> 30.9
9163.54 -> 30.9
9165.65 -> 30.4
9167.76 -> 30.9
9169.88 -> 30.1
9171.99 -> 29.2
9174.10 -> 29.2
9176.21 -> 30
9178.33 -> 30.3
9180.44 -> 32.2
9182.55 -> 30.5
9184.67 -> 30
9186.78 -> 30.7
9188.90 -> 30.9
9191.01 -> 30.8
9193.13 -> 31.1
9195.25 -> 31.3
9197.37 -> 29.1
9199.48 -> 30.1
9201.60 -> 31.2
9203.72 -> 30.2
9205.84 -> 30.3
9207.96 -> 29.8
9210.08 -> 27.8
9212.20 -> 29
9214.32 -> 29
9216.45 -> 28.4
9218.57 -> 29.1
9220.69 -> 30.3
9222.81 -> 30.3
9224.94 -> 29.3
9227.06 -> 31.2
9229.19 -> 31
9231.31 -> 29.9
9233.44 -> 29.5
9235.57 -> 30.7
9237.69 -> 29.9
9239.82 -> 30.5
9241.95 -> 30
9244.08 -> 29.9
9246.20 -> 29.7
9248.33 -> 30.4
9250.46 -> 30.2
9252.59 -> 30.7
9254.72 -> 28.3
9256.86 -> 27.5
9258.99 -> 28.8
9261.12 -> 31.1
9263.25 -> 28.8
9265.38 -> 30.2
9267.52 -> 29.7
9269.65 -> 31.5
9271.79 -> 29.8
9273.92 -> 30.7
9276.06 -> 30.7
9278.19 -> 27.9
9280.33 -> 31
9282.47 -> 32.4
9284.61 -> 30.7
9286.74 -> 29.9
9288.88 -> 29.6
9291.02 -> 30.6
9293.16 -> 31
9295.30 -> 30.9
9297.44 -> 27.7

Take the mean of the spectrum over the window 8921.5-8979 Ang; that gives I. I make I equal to 32.4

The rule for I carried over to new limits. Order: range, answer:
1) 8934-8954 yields 32.6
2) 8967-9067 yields 31.8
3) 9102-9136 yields 31.8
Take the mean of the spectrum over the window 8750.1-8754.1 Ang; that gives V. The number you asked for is 32.4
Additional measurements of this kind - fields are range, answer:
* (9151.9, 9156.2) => 31.4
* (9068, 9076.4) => 32.1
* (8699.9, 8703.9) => 33.3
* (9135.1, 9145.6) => 31.2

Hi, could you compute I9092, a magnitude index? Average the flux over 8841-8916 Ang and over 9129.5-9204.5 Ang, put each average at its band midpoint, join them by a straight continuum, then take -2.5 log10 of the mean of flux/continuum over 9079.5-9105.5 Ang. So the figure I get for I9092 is 0.02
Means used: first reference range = 32.8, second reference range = 30.9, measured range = 30.7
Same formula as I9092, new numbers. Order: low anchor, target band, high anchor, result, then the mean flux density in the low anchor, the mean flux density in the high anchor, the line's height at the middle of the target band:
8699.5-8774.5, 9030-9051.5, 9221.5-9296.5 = -0.03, 33.1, 30.1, 31.4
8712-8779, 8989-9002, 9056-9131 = 0.02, 33.1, 31.5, 32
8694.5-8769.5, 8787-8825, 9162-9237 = 0.03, 33.1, 30.1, 32.7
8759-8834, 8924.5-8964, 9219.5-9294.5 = -0.03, 32.7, 30.1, 31.9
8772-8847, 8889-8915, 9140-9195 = -0.03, 32.6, 30.7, 32.1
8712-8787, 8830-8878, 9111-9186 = 0.00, 33.2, 31.1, 32.7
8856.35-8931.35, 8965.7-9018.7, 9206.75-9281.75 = 0.01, 32.7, 29.8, 31.9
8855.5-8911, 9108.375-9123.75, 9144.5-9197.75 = -0.01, 32.7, 30.7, 31.1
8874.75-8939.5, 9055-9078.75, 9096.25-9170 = -0.02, 33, 31.4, 31.9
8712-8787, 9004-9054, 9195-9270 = -0.01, 33.2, 29.8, 31.3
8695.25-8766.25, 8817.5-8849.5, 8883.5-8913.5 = 0.02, 33.2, 33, 33.1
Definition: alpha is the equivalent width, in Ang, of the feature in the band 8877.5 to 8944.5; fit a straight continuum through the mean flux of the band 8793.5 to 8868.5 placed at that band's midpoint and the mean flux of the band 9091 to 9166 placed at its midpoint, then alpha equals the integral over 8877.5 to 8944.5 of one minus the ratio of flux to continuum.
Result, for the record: -2.0 Ang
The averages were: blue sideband 32.2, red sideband 31.4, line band 32.9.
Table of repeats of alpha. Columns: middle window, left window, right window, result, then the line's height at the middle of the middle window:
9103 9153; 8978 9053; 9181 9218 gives -1.5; 30.7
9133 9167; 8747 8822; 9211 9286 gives -0.8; 30.6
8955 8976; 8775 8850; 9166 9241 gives -0.3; 31.6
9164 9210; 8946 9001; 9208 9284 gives 0.0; 30.4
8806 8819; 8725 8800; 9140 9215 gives 0.4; 32.8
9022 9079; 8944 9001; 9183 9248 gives -1.4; 31.4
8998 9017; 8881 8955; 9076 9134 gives 0.8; 32.1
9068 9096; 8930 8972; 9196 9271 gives 0.2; 31.3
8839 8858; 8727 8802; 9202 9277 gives -0.1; 32.6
